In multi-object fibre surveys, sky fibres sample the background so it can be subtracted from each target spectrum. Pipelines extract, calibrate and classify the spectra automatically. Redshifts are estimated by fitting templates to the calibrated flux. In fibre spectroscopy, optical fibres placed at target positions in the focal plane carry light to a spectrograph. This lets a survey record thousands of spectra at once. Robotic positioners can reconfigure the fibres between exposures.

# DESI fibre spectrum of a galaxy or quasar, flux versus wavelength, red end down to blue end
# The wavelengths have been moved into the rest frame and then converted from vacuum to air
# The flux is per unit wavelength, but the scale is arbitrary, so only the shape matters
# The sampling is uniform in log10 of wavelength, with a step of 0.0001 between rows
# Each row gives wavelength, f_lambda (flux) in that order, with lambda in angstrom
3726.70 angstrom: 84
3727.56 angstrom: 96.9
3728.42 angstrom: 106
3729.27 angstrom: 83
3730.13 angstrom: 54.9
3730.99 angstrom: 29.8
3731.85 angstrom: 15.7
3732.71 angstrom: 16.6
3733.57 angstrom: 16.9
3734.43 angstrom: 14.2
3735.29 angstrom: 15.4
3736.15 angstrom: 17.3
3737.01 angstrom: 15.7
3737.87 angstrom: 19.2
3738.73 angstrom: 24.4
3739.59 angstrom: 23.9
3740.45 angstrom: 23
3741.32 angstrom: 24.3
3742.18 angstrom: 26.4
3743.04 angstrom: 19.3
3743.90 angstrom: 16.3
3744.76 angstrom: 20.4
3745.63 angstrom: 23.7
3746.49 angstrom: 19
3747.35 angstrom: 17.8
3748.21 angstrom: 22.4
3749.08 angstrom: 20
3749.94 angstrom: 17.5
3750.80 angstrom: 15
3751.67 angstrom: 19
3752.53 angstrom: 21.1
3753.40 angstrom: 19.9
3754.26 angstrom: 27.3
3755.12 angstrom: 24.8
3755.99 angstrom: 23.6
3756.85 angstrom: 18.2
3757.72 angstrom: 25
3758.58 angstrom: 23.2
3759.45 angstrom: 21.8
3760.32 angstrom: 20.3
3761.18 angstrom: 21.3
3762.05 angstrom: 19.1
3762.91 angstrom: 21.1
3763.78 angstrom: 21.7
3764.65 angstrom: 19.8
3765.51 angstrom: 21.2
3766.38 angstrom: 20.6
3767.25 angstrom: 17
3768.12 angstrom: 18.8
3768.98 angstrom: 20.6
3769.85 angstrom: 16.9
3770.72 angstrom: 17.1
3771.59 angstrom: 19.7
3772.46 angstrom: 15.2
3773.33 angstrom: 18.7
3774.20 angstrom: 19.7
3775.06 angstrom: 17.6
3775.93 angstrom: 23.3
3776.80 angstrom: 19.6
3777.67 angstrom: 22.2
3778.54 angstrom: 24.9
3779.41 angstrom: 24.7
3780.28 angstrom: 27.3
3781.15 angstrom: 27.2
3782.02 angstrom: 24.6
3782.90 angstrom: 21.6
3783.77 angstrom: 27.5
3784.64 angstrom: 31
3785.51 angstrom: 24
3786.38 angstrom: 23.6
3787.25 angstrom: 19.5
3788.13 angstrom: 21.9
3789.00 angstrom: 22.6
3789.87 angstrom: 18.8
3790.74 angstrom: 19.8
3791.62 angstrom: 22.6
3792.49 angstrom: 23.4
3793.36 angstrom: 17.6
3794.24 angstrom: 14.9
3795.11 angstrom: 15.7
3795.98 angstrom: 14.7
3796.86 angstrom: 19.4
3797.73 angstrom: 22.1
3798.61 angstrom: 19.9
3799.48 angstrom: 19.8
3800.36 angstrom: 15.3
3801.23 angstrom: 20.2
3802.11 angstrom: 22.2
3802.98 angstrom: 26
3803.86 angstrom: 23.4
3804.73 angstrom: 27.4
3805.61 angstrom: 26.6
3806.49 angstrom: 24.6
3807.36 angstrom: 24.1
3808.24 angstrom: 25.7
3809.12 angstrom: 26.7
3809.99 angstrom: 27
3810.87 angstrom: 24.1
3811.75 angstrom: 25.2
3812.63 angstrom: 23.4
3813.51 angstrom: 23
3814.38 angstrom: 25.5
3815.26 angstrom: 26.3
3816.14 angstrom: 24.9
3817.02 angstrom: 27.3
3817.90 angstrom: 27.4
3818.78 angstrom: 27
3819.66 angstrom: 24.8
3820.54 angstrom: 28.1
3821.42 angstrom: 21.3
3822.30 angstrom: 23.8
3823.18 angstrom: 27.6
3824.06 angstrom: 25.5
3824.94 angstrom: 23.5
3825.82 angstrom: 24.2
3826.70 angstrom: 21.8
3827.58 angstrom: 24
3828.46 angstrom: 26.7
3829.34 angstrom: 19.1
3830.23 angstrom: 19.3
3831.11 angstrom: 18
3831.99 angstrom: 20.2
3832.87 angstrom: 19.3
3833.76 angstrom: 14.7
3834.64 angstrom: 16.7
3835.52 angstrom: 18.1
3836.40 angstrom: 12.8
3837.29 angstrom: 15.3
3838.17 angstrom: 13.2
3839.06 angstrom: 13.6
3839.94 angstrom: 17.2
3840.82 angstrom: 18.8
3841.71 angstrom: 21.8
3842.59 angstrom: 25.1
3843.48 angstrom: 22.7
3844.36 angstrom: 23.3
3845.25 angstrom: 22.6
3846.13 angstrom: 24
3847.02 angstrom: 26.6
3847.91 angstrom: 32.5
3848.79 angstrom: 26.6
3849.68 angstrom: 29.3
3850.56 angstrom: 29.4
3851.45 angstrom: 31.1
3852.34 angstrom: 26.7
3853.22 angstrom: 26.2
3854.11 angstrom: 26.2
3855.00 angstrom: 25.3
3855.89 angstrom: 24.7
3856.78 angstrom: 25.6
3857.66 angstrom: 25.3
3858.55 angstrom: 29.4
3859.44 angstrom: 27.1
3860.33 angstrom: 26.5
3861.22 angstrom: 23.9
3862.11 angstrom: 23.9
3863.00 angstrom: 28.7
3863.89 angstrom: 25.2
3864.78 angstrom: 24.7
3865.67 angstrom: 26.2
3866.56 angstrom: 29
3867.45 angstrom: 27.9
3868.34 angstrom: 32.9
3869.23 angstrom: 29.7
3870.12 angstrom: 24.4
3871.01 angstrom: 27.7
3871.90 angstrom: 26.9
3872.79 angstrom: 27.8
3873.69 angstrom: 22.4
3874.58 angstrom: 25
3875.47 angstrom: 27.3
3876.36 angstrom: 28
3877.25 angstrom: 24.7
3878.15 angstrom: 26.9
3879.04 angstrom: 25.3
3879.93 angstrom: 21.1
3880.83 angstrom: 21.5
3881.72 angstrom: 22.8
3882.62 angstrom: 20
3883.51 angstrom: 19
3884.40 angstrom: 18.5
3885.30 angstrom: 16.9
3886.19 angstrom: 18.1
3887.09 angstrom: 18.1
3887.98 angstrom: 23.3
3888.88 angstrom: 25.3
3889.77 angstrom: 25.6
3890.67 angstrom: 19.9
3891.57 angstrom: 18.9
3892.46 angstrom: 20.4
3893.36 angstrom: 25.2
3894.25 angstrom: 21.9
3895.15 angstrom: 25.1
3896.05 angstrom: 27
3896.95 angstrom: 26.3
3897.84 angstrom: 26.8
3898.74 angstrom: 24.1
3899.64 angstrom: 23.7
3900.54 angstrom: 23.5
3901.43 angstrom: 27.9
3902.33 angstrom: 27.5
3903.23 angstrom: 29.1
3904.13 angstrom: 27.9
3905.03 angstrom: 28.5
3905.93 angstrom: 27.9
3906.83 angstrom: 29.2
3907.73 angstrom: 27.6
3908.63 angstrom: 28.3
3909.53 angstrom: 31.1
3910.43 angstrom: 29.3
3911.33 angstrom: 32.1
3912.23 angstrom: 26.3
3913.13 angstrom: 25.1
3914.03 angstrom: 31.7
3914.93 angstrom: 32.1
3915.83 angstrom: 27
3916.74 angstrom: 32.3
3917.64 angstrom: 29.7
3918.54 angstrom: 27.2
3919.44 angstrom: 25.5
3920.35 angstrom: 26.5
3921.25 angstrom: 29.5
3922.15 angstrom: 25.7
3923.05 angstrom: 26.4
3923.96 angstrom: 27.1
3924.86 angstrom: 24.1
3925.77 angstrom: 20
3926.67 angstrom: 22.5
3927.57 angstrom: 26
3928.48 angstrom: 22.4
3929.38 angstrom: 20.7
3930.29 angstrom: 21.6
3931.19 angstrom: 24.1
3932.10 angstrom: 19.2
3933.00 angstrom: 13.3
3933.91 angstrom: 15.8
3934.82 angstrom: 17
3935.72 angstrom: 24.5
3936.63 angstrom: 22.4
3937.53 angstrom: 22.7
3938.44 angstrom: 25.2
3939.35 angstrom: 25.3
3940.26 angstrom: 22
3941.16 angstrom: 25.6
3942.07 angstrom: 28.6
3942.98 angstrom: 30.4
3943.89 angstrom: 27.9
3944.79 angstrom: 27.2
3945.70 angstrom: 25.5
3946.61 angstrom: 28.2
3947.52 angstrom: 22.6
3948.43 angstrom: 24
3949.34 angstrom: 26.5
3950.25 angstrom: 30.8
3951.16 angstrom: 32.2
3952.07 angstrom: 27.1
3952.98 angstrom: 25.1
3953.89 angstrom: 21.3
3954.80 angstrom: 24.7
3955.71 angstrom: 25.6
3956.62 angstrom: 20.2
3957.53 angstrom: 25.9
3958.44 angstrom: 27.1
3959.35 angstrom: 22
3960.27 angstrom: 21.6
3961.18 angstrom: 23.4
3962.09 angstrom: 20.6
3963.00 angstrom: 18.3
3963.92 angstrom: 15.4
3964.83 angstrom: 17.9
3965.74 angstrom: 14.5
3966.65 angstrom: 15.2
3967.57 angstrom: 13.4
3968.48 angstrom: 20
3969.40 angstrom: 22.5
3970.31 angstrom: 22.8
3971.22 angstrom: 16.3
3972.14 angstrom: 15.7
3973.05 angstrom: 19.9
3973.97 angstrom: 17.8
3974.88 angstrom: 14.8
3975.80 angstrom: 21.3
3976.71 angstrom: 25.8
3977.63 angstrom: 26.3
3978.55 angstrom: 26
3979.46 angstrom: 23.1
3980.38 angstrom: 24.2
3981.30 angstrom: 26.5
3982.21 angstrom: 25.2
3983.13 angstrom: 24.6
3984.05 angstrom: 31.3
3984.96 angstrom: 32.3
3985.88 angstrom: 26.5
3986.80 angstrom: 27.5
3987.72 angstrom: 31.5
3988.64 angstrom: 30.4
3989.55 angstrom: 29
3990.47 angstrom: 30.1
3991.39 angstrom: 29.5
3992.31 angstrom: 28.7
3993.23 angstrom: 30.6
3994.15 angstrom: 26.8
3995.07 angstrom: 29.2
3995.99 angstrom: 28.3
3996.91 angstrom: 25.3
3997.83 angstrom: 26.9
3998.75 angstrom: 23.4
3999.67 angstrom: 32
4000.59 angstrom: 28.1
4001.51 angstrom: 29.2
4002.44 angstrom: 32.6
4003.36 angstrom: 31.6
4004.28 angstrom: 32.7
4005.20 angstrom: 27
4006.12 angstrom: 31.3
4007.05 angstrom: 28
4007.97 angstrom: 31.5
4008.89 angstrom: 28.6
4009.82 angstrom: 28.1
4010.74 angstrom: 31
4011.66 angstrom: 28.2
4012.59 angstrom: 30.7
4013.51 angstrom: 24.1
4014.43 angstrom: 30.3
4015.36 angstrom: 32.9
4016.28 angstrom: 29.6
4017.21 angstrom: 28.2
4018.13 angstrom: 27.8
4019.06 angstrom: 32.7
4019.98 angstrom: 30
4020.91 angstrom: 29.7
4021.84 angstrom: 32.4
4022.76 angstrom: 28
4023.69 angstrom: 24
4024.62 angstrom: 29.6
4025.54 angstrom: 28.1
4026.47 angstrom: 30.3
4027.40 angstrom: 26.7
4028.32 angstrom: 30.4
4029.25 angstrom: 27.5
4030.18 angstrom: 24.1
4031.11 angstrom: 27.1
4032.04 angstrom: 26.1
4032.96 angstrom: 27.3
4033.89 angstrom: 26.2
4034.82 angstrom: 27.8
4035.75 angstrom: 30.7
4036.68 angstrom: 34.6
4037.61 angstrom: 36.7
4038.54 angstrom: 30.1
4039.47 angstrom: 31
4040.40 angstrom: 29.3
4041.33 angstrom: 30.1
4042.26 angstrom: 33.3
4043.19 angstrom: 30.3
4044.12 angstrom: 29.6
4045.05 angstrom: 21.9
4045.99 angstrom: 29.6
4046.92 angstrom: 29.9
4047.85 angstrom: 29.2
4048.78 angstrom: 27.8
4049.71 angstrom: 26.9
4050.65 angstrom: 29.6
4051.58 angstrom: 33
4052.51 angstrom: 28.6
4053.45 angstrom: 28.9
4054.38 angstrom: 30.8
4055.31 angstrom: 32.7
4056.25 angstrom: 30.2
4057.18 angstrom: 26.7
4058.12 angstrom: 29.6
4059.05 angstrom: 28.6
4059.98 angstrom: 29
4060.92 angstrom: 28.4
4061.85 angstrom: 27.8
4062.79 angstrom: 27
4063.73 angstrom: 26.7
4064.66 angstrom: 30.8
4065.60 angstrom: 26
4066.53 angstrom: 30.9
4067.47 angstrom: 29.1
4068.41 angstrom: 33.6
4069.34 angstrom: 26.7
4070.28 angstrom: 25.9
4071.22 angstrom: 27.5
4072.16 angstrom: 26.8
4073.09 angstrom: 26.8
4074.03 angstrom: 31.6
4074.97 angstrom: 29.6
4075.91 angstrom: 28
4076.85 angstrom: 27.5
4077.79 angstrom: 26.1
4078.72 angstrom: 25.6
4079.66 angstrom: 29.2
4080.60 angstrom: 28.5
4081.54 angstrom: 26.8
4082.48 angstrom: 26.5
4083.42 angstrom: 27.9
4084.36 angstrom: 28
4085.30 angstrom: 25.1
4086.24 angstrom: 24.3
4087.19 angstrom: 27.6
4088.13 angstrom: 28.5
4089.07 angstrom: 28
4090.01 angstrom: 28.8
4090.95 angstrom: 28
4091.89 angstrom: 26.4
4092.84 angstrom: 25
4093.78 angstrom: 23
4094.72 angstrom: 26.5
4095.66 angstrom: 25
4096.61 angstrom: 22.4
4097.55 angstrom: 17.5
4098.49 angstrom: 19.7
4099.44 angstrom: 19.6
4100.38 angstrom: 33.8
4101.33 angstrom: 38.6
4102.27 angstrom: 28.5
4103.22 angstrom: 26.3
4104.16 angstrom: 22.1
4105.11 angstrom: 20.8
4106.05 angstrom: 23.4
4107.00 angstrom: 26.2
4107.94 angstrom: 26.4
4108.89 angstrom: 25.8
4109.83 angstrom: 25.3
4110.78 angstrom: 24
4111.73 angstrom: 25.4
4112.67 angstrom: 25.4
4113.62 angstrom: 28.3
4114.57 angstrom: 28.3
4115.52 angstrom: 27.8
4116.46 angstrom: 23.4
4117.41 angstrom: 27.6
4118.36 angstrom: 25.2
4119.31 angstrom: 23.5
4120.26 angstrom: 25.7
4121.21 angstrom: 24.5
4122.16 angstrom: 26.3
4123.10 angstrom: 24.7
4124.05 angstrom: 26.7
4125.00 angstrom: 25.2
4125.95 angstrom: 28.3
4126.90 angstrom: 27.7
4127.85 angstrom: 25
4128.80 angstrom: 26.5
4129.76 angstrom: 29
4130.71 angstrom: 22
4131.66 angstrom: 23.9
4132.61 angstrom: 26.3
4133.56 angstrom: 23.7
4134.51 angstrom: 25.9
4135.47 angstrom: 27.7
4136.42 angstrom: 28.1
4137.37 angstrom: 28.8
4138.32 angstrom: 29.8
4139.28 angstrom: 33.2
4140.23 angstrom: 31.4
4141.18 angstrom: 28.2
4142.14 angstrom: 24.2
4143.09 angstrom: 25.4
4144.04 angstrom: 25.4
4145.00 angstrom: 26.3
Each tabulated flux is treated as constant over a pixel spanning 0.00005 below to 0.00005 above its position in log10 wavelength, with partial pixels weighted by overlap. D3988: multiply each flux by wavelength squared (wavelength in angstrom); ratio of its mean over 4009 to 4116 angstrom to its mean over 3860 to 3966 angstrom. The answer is 1.21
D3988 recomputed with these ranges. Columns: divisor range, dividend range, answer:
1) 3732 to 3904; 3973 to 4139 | 1.37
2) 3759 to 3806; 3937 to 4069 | 1.43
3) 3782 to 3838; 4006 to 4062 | 1.47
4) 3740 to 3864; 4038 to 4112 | 1.41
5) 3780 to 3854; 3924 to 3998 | 1.13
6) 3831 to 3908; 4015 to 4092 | 1.31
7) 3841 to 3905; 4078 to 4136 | 1.16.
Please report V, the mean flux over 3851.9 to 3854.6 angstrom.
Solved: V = 26.4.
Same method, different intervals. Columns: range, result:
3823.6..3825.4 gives 24.6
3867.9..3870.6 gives 29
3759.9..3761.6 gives 20.9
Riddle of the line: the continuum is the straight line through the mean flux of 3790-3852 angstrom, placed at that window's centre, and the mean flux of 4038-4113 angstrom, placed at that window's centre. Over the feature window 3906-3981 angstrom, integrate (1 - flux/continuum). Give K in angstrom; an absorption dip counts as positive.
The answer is 2.8 angstrom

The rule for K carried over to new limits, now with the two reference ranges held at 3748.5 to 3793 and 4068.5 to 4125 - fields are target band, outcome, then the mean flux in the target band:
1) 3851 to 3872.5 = -3.9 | 26.9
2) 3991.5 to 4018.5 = -4.5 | 29.1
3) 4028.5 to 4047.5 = -2.8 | 29.2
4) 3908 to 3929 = -3.2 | 27.3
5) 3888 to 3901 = -0.3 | 23.8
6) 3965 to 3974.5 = 2.6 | 17.8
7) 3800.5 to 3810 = -1.1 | 24.5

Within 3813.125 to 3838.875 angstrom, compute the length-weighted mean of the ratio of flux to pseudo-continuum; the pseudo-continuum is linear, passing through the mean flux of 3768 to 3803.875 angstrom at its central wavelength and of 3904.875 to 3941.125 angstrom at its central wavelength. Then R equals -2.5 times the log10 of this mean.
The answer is 0.02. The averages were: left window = 21.1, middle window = 22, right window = 25.3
